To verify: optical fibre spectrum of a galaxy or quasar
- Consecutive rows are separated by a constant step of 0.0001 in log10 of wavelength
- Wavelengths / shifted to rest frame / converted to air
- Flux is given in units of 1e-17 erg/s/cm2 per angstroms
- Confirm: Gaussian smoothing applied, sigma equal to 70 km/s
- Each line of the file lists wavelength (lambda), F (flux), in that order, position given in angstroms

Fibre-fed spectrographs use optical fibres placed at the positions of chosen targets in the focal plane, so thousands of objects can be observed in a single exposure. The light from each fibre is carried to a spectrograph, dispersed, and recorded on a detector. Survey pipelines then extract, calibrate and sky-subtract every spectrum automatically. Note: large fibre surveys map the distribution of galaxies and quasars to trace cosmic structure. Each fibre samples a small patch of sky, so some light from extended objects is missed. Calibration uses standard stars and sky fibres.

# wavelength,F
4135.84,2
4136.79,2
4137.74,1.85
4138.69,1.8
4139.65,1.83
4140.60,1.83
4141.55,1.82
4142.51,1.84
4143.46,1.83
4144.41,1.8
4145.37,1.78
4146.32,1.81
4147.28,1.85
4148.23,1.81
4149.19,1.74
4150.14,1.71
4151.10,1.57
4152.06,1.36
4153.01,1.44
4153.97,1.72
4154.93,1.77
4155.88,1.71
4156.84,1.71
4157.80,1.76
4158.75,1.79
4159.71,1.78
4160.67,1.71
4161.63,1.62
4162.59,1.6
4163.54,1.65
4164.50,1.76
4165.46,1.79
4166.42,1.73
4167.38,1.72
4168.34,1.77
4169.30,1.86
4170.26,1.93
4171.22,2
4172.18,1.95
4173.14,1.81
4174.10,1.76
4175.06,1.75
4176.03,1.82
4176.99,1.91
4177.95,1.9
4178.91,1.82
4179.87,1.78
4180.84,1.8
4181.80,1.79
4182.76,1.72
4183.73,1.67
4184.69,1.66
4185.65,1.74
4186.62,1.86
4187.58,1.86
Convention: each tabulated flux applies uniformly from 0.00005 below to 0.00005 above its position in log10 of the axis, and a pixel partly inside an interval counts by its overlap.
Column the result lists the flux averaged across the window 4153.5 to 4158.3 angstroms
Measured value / 1.74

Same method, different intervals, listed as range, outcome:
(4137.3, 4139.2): 1.82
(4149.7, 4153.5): 1.52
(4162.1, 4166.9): 1.71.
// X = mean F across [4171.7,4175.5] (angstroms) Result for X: 1.82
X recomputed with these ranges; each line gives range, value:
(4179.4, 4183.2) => 1.77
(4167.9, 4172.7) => 1.9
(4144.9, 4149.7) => 1.8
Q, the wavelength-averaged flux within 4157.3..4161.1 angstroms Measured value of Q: 1.76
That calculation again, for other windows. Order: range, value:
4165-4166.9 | 1.76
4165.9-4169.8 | 1.77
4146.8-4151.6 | 1.73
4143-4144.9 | 1.81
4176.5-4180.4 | 1.85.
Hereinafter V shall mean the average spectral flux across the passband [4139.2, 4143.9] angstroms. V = 1.83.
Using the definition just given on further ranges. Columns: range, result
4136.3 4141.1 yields 1.87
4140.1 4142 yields 1.83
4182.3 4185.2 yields 1.68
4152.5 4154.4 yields 1.57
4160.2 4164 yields 1.65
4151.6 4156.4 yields 1.6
